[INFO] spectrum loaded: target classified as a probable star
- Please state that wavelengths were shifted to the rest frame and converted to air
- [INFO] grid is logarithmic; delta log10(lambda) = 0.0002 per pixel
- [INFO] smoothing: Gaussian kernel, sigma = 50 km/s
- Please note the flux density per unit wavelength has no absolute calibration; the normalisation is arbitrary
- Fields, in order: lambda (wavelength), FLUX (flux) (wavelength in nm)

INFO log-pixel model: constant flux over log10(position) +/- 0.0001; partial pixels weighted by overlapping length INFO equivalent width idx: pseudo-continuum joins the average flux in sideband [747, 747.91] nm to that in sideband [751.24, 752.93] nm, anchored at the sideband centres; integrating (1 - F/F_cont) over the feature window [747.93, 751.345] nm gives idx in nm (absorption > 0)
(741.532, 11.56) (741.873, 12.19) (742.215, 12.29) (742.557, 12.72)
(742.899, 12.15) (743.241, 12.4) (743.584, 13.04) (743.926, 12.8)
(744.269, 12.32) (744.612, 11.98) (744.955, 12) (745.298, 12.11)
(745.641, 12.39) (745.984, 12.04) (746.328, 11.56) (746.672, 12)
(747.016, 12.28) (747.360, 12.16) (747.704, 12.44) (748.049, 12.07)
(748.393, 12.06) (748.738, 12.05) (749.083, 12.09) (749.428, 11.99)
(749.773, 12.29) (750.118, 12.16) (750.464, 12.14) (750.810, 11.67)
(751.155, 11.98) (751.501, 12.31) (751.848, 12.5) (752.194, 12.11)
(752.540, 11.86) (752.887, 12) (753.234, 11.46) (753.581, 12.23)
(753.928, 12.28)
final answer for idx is 0.05 nm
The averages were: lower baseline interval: 12.3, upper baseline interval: 12.2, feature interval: 12.1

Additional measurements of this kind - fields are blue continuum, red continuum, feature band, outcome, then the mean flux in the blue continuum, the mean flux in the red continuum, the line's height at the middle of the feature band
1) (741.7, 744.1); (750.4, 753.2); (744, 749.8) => 0.086 nm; 12.5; 12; 12.3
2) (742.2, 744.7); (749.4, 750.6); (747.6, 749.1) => 0.014 nm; 12.5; 12.2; 12.2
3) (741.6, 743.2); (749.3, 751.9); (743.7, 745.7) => -0.006 nm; 12.3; 12.1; 12.2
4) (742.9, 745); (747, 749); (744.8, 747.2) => 0.046 nm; 12.4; 12.2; 12.3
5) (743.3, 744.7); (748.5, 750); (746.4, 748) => 0.015 nm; 12.6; 12.1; 12.3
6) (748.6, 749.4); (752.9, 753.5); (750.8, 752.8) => -0.046 nm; 12.1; 11.7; 11.8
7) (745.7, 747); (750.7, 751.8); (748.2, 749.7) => -0.006 nm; 12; 12.1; 12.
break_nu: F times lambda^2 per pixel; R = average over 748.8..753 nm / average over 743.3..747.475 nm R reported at 1.0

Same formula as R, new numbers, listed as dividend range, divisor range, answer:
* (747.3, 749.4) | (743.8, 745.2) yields 1.00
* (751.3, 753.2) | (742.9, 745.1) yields 1.00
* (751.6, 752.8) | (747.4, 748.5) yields 1.01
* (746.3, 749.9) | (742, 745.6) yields 0.99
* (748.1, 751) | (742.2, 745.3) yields 0.99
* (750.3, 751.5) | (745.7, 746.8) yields 1.02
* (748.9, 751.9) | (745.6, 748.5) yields 1.01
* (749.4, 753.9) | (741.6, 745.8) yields 1.00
